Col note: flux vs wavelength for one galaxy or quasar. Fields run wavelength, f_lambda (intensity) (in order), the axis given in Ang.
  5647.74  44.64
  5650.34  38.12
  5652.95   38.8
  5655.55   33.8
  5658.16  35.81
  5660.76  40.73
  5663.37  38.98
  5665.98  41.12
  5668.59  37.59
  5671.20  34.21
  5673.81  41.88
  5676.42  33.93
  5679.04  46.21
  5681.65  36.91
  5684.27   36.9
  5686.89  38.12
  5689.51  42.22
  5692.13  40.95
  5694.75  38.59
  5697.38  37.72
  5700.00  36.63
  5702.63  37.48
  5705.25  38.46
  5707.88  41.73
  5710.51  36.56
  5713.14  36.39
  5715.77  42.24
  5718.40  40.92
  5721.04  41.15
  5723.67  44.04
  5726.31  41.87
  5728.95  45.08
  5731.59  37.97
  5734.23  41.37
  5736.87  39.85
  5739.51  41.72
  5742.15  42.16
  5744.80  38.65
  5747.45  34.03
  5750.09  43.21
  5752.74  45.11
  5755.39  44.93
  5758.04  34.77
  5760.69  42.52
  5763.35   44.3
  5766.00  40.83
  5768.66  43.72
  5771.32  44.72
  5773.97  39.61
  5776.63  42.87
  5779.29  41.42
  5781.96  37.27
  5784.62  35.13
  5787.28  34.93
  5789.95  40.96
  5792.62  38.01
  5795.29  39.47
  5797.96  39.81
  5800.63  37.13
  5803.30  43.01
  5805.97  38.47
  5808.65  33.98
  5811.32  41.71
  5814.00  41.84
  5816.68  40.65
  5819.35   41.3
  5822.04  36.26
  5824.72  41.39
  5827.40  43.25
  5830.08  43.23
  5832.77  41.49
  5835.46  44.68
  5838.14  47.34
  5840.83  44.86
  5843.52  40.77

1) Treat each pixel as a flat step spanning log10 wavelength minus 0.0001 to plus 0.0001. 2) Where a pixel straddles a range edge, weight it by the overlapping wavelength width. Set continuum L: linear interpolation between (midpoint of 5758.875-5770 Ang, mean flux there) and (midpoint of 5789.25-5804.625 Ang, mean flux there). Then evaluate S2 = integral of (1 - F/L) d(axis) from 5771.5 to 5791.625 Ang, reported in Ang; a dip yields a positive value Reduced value 0.9 Ang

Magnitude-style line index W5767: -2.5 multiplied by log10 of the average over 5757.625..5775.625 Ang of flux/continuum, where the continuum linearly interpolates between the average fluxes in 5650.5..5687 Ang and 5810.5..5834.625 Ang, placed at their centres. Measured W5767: -0.04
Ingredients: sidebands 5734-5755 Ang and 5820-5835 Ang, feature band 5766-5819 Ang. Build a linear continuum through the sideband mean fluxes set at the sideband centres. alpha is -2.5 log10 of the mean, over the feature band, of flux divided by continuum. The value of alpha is 0.04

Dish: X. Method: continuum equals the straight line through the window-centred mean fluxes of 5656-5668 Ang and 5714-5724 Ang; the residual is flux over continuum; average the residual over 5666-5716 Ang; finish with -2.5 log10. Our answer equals 0.04 mag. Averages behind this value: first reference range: 38.7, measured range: 38.7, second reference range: 41.7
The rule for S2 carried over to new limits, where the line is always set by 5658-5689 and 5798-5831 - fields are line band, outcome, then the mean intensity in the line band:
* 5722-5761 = -1.7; 41.1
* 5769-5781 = -0.7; 42.1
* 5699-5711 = 0.2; 38.3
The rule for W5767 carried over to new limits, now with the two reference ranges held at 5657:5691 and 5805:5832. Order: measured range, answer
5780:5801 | 0.06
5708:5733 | -0.04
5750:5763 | -0.07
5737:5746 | -0.03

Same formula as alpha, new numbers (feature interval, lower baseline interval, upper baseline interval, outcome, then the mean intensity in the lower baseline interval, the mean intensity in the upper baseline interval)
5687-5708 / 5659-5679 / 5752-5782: 0.02 mag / 38.8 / 42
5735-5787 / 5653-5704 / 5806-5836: -0.03 mag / 38.4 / 40.7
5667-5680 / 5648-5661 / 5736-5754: -0.01 mag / 37.8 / 40.7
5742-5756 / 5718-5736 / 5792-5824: 0.00 mag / 41.8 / 39.4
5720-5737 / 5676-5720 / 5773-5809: -0.07 mag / 39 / 38.8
